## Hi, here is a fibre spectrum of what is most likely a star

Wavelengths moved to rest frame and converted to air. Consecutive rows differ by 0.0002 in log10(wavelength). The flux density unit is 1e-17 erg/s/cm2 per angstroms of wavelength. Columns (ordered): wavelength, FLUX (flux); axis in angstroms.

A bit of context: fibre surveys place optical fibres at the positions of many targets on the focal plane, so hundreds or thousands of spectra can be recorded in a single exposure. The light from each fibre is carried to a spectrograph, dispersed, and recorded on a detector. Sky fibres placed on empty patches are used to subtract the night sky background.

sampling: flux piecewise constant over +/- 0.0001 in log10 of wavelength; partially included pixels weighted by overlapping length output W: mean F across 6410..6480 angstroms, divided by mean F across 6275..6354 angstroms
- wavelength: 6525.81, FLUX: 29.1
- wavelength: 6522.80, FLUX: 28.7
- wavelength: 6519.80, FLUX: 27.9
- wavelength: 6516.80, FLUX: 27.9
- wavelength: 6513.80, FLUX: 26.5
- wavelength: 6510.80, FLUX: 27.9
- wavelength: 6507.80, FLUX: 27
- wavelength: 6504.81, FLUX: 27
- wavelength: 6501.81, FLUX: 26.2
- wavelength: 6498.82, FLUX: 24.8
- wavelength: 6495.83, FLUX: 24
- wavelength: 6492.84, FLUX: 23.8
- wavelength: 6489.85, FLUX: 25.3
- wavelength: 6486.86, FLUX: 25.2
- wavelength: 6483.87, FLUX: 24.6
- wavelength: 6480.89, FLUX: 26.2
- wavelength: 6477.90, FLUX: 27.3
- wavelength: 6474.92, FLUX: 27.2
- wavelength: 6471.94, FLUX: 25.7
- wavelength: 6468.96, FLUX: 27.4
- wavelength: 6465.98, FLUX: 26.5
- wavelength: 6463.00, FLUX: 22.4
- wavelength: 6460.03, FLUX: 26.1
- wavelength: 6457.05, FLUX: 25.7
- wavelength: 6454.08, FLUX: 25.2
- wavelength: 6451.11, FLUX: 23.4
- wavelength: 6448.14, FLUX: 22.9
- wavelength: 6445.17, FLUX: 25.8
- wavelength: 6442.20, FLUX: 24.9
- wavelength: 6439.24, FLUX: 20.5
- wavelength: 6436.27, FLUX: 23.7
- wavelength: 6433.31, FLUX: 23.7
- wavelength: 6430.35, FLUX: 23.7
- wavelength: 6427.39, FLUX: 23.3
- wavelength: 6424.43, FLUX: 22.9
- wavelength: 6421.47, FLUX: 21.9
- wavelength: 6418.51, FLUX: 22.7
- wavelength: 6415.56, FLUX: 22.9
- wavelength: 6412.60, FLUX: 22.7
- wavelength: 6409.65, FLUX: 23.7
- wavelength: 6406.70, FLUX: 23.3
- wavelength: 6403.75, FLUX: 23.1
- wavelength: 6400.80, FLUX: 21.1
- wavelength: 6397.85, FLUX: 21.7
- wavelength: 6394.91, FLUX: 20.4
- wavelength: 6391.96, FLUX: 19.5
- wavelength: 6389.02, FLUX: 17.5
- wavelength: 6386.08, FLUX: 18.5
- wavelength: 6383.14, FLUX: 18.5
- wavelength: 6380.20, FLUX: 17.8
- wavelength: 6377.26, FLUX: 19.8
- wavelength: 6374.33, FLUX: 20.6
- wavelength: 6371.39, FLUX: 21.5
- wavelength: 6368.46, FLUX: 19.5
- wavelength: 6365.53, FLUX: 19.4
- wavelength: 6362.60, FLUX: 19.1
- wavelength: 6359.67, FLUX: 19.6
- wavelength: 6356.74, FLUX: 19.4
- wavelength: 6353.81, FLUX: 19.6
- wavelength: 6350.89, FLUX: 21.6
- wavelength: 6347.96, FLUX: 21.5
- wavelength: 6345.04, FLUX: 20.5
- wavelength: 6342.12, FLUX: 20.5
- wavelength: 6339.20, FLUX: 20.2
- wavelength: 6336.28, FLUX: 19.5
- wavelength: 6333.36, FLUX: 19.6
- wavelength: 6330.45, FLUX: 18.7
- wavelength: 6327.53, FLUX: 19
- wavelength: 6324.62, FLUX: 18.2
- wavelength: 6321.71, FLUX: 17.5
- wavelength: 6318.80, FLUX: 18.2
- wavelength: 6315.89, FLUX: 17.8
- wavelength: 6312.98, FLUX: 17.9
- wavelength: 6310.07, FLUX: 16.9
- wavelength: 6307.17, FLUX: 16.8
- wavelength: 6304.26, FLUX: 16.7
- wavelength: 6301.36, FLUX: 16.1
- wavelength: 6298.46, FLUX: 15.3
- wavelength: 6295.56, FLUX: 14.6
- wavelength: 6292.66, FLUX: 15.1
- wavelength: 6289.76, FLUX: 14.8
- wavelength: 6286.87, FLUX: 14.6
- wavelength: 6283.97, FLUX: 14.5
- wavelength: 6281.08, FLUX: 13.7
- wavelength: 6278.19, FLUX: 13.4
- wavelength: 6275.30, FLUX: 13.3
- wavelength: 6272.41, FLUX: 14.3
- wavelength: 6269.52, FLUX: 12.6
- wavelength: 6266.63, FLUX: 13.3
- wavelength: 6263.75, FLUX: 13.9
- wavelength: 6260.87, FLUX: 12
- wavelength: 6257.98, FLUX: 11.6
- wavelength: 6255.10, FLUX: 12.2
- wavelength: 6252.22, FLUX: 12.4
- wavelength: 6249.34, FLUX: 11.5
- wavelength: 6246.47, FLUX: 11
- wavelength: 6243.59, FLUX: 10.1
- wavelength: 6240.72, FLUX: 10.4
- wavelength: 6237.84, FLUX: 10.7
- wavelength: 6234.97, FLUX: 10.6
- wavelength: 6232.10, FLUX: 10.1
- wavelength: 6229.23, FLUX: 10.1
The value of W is 1.40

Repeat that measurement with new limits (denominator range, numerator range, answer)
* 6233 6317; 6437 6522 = 1.87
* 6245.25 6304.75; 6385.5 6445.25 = 1.63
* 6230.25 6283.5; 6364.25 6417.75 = 1.71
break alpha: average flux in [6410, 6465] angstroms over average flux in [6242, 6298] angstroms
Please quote 1.80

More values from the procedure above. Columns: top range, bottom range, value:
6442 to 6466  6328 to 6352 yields 1.22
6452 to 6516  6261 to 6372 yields 1.50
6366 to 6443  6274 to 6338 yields 1.30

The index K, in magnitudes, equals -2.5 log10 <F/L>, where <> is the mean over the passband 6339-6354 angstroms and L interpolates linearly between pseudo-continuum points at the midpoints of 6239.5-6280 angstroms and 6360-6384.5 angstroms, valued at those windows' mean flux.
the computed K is -0.16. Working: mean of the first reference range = 12.3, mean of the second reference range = 19.5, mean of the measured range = 20.8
